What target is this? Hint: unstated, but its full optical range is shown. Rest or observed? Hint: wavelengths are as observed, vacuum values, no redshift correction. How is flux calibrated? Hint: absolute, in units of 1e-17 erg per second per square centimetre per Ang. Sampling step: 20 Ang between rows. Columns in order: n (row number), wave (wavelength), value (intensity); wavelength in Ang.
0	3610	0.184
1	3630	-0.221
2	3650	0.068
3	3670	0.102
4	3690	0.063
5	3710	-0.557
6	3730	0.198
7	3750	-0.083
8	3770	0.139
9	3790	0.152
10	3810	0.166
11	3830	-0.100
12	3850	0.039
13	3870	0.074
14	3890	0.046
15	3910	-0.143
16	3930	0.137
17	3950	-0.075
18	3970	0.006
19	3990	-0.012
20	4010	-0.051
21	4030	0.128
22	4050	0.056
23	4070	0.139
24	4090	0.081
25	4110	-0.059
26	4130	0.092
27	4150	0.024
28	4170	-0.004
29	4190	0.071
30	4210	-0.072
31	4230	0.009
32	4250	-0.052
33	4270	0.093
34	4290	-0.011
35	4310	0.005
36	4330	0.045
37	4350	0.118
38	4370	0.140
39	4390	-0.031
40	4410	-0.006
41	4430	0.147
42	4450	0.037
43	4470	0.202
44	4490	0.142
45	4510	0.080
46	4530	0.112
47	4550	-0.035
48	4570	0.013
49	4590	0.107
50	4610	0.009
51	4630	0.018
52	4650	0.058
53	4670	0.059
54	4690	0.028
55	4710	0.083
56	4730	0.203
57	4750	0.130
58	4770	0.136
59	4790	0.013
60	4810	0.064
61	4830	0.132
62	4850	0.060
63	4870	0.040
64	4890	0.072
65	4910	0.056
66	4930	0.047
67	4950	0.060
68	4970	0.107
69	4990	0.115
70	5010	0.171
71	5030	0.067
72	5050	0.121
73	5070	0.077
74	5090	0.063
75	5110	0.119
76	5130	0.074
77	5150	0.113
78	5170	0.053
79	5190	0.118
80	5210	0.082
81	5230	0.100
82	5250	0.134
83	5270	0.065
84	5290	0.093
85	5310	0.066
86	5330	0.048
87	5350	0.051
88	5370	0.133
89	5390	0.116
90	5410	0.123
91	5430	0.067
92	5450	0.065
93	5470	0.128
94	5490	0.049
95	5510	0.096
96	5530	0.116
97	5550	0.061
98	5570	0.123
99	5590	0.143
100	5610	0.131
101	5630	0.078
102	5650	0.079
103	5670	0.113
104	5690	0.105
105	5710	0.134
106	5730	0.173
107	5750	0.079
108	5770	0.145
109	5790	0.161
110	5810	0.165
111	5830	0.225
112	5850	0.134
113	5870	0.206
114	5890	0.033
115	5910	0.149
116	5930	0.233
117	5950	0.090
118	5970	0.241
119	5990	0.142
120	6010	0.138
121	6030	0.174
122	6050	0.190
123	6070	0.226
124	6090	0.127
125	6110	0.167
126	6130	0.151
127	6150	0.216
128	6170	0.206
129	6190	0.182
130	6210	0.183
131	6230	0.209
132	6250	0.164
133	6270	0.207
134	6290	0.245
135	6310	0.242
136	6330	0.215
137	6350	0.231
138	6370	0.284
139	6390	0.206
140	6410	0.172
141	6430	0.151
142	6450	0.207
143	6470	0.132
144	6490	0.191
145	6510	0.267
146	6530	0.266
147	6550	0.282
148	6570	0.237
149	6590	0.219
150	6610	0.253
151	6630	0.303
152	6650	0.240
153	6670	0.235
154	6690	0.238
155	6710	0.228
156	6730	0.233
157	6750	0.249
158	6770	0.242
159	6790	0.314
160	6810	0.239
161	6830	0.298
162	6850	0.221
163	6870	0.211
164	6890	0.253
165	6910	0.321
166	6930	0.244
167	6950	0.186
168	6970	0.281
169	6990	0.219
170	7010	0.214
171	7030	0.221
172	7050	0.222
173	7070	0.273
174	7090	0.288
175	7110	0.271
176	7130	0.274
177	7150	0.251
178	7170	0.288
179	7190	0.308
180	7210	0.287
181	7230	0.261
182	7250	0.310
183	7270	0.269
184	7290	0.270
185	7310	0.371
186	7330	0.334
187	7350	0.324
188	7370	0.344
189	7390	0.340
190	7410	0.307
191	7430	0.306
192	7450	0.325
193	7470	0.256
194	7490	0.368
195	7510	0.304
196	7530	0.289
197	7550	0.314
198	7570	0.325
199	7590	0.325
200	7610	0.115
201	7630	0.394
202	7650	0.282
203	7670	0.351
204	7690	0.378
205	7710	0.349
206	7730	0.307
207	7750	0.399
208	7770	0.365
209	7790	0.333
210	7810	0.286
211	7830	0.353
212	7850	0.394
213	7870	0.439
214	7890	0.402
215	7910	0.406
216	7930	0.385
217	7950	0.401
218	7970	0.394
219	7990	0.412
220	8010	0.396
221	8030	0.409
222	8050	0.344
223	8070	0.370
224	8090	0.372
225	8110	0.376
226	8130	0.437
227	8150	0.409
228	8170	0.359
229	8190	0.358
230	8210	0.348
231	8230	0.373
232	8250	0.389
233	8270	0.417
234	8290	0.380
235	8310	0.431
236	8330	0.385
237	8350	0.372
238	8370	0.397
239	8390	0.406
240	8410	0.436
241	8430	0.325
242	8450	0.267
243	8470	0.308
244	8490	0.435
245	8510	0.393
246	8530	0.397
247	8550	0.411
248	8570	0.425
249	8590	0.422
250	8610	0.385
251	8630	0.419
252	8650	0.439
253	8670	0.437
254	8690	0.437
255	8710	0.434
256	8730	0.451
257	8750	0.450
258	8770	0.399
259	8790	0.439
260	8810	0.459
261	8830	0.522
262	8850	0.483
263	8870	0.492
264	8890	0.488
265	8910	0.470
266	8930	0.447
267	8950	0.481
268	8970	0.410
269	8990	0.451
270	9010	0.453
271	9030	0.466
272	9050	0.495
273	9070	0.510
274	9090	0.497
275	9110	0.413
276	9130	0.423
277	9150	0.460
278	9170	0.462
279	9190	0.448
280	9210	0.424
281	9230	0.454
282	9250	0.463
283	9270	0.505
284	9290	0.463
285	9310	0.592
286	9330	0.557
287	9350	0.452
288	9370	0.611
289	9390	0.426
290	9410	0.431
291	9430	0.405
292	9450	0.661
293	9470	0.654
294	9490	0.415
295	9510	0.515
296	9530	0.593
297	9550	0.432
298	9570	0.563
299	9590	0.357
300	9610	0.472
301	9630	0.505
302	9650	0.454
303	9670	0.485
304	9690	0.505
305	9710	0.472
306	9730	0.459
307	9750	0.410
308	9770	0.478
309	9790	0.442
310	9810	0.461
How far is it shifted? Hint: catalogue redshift 1.65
